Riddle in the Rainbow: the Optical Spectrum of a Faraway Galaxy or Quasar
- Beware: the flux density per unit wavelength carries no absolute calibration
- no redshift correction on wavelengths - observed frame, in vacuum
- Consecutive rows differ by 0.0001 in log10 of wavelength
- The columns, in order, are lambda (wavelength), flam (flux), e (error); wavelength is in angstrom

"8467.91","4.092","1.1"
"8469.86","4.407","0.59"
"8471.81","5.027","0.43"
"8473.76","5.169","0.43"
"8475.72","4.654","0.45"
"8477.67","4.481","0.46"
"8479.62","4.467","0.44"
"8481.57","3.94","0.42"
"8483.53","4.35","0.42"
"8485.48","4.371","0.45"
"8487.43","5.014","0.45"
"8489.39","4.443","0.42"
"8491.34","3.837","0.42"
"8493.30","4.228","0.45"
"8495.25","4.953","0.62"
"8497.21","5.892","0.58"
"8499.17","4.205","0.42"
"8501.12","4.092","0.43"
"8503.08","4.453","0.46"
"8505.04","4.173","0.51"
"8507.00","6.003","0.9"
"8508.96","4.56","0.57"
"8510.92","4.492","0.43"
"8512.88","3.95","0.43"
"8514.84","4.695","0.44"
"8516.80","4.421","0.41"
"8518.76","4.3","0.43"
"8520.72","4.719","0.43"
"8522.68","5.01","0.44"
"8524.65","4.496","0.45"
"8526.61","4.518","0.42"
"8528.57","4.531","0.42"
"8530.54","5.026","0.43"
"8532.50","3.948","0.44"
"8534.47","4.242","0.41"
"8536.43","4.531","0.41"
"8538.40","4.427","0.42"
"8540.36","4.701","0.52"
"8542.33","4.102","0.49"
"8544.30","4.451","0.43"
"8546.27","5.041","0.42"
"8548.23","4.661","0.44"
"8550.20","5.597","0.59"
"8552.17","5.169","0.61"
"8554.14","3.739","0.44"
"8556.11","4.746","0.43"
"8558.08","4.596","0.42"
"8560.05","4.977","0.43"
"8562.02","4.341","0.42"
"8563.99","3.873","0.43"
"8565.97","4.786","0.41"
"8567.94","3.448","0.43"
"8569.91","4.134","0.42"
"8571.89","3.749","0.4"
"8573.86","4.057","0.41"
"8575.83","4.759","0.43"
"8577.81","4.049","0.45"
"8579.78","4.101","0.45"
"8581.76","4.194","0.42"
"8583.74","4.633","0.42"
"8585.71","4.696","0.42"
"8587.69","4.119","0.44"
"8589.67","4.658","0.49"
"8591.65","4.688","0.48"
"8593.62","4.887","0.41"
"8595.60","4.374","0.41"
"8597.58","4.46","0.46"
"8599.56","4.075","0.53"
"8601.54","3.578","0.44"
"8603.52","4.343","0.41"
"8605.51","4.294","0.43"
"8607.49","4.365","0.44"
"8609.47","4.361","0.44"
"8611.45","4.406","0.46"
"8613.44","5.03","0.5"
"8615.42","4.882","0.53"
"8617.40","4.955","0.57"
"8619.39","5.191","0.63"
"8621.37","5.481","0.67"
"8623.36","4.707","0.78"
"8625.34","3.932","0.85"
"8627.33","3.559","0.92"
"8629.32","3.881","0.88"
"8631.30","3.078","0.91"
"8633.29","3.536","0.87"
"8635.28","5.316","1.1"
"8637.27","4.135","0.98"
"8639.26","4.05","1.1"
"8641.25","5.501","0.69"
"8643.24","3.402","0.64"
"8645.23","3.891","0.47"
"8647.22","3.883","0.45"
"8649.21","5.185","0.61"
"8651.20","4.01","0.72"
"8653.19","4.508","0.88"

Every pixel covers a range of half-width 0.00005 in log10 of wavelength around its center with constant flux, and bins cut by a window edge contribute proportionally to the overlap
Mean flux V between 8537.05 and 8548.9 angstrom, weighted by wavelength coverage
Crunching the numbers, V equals 4.56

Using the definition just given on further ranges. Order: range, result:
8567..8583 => 4.07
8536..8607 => 4.42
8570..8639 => 4.36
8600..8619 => 4.48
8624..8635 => 3.74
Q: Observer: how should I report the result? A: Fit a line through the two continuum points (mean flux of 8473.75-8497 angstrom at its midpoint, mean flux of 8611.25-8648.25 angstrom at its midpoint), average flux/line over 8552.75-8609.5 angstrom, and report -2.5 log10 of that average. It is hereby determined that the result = 0.02 mag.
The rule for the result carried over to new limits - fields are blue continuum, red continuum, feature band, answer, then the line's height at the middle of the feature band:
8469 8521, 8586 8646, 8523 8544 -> 0.009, 4.5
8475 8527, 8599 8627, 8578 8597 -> 0.016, 4.53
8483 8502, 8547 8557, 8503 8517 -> 0.002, 4.62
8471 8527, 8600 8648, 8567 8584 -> 0.081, 4.42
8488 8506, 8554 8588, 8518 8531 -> -0.056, 4.42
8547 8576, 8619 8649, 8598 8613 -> 0.020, 4.32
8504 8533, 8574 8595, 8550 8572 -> 0.024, 4.51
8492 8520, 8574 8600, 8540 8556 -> -0.041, 4.51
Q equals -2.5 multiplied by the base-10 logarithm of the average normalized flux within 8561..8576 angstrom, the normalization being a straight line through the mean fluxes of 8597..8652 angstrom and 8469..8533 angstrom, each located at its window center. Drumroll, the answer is 0.08 mag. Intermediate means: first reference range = 4.58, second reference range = 4.34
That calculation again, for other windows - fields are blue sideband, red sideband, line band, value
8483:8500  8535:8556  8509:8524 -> 0.024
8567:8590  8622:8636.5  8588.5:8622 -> -0.116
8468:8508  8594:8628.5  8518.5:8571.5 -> 0.006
